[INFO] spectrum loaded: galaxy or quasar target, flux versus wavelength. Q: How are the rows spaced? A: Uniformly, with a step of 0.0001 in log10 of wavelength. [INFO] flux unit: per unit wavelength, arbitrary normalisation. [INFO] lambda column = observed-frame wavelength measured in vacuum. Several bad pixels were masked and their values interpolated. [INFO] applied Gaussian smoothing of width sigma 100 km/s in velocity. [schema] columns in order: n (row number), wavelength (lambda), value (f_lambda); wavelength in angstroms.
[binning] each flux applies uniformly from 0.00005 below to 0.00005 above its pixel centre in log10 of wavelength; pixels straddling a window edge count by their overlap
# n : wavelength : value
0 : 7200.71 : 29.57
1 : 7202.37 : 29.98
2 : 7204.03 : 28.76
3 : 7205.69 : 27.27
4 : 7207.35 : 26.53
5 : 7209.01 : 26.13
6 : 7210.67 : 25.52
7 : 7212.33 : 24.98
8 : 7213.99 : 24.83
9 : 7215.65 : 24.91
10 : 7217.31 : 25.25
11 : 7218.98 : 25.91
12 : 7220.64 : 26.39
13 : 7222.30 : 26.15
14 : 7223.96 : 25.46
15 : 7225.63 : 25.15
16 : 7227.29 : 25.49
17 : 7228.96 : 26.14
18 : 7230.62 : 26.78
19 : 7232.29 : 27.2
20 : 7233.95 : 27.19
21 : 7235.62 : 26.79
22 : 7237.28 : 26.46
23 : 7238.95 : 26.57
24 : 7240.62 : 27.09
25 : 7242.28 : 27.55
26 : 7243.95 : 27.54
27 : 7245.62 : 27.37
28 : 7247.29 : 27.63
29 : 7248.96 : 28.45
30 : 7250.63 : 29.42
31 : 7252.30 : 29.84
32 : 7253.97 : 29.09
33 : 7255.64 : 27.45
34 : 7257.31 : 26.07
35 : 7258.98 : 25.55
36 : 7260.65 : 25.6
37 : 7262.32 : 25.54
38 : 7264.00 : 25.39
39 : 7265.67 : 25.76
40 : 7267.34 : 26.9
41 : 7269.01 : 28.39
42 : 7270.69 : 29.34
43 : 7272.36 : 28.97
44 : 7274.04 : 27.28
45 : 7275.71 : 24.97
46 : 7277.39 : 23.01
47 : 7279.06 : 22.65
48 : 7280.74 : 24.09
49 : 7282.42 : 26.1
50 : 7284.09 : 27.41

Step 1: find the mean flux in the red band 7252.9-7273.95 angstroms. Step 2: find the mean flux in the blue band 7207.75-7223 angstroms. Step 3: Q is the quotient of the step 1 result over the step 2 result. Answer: 1.06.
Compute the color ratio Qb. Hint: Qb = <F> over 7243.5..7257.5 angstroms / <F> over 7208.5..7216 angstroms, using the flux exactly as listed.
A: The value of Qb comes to 1.1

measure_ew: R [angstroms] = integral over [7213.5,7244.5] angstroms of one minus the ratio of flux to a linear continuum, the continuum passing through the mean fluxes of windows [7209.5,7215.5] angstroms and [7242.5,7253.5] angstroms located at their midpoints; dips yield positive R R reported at 0.4 angstroms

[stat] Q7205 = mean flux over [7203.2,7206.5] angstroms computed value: 28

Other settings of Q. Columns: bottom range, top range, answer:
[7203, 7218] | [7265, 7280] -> 1.01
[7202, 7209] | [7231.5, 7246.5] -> 0.98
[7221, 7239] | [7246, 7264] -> 1.04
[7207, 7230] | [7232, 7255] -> 1.08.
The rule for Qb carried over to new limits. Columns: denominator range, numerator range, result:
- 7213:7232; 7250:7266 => 1.05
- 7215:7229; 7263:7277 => 1.05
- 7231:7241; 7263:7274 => 1.02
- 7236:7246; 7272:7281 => 0.92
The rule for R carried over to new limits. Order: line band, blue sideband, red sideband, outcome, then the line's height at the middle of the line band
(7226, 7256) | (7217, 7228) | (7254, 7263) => -1.6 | 26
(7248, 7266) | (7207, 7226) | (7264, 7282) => -0.8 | 26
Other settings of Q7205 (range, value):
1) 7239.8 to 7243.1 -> 27.4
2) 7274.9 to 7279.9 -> 23.5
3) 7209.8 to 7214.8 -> 25.1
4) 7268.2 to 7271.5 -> 28.8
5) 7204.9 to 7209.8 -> 26.6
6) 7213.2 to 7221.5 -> 25.5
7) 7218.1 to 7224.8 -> 25.9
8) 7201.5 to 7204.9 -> 29.3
